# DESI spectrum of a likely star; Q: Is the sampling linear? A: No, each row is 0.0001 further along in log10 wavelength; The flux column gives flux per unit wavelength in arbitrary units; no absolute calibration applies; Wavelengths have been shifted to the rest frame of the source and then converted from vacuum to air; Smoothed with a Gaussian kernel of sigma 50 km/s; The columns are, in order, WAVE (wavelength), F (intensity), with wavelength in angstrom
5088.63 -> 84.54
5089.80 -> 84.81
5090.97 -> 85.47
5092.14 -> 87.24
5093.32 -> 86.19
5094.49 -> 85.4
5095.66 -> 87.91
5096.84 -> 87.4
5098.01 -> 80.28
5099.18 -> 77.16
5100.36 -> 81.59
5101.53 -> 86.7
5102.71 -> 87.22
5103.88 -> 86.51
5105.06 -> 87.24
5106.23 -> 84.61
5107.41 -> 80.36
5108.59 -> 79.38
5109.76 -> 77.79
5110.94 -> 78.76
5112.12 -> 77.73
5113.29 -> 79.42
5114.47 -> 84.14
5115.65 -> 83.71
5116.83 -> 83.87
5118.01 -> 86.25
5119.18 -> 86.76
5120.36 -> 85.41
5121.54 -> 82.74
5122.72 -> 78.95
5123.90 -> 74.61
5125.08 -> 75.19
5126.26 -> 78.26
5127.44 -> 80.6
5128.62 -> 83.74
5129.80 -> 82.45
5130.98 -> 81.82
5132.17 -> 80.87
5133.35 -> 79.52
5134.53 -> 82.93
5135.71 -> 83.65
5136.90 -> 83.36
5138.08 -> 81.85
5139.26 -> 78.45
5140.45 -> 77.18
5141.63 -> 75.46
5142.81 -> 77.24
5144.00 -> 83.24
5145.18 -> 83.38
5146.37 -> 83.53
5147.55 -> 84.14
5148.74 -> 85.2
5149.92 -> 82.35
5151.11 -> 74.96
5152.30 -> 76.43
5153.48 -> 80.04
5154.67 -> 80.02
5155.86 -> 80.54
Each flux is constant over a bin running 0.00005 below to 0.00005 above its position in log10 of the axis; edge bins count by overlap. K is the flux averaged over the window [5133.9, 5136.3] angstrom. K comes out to 83.4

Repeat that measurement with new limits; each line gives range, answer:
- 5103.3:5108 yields 84.6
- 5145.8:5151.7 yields 82.1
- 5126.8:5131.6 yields 82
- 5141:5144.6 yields 78.8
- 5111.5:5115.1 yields 80.4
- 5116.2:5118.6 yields 85.2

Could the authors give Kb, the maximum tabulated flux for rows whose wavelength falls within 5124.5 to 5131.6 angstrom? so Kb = 83.74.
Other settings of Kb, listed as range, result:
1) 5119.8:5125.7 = 85.41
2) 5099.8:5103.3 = 87.22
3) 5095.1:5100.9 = 87.91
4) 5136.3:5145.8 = 83.38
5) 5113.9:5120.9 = 86.76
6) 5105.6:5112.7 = 84.61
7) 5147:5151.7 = 85.2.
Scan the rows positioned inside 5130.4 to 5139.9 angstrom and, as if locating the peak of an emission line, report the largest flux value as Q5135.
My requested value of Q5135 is 83.65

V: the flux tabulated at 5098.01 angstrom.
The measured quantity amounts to 80.28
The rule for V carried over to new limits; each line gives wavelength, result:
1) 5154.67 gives 80.02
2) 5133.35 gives 79.52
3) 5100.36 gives 81.59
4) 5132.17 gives 80.87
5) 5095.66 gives 87.91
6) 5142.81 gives 77.24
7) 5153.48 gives 80.04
